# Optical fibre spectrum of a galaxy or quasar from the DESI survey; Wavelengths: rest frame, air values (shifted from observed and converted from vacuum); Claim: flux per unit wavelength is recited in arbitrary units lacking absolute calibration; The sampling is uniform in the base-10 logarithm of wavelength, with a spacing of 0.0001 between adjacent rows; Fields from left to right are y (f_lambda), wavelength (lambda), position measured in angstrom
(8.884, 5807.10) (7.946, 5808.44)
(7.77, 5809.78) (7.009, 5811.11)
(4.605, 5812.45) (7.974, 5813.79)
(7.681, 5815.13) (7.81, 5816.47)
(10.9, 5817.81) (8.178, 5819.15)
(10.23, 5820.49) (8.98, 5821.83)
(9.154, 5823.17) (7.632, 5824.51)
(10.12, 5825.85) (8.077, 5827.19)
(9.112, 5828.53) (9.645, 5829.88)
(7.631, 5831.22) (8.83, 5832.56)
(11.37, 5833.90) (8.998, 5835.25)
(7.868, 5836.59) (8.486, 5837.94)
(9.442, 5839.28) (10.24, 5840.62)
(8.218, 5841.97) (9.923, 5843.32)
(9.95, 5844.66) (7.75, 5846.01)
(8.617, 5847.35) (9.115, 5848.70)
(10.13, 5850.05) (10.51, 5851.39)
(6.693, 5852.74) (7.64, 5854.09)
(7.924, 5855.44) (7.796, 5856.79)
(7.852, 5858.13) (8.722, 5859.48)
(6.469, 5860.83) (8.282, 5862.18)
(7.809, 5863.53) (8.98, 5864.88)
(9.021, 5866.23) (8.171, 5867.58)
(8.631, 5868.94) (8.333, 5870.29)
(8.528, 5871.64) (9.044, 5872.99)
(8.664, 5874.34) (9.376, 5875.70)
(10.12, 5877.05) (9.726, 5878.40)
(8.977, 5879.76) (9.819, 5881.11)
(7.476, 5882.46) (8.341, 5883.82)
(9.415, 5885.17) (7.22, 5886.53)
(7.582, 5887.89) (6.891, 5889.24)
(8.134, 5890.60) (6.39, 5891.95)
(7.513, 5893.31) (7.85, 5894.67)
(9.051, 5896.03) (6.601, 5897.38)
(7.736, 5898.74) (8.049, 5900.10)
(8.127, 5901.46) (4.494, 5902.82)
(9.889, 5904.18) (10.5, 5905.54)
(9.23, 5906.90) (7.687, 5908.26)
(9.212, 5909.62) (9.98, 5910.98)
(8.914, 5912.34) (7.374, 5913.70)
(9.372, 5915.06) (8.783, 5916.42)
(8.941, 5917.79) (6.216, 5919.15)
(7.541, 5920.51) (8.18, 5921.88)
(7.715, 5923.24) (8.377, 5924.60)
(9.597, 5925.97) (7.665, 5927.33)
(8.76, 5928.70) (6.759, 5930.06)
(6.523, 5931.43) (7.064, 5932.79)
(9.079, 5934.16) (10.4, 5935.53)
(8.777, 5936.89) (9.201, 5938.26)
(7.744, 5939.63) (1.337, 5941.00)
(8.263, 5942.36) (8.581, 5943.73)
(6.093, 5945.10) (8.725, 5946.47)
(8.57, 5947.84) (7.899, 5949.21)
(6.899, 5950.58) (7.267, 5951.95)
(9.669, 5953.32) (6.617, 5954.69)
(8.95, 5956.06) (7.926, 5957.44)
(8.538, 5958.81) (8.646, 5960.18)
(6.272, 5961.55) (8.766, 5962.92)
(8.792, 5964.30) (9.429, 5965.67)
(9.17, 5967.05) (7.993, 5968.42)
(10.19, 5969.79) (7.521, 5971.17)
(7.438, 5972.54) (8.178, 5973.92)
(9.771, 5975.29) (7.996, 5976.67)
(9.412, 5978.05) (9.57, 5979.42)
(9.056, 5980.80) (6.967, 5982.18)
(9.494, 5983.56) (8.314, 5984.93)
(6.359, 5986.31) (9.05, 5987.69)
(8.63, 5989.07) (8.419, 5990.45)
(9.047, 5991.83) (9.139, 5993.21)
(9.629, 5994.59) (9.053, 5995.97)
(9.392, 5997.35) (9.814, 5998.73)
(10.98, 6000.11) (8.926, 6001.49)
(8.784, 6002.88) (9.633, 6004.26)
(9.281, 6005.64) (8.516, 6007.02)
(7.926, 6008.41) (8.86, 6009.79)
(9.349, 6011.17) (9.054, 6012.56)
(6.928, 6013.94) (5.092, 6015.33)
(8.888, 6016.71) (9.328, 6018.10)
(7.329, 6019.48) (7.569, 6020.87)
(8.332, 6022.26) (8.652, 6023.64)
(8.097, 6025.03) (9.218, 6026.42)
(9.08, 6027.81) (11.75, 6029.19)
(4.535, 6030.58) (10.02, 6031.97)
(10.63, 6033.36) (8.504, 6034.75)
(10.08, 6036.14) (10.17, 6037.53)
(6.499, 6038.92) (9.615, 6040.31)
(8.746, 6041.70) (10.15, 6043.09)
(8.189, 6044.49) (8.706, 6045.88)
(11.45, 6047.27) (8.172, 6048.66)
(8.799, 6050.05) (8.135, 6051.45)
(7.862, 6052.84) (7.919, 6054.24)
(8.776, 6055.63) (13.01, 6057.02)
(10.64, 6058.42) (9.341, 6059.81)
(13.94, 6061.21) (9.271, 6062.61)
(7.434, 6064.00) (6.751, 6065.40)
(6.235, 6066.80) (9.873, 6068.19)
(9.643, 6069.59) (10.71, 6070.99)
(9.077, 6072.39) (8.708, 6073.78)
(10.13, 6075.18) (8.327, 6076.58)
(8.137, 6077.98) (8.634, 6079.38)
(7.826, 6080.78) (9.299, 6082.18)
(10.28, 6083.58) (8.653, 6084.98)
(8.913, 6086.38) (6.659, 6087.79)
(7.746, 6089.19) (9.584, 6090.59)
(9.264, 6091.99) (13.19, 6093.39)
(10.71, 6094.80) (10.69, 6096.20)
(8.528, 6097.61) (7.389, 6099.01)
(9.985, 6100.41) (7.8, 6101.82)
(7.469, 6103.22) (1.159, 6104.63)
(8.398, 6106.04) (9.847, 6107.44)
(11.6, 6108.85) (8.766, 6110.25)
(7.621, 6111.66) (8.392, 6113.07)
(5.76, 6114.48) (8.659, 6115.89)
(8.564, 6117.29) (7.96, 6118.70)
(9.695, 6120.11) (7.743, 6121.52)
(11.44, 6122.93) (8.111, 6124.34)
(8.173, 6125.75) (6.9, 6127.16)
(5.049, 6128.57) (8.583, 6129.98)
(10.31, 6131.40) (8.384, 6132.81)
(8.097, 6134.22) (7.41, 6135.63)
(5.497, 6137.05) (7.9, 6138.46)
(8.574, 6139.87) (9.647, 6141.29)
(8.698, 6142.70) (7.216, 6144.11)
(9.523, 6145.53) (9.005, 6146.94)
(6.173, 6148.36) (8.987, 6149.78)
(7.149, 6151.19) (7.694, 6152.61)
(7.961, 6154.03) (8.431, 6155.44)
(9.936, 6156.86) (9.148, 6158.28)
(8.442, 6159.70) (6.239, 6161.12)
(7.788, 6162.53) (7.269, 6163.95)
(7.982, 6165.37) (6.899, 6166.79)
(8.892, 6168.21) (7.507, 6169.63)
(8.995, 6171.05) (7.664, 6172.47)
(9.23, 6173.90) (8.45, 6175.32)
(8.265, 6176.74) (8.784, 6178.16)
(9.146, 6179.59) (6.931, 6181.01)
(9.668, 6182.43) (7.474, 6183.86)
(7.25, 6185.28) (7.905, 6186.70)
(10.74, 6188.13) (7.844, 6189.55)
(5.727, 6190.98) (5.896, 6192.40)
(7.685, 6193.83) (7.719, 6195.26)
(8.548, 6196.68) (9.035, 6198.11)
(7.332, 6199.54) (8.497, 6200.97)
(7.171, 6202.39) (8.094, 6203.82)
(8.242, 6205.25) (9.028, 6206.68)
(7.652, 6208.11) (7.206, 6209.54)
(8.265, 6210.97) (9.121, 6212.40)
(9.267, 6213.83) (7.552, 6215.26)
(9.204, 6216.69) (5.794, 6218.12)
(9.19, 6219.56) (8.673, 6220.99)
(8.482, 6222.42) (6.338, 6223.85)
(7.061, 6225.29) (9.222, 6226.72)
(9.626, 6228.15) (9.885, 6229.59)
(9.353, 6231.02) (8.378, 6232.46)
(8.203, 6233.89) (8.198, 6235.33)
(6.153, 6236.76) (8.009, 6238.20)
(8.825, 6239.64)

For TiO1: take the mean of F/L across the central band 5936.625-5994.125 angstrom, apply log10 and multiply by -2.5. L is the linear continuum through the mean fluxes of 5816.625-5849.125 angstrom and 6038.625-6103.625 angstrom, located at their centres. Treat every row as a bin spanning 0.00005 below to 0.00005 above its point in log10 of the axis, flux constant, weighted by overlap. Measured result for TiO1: 0.11 mag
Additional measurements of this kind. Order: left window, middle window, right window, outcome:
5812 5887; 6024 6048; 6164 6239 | -0.091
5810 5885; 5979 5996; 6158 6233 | -0.024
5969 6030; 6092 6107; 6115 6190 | -0.024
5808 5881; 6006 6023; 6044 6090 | 0.102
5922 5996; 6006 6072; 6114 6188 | -0.087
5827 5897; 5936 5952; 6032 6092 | 0.173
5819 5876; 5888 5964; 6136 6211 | 0.077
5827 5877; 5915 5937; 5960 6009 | 0.074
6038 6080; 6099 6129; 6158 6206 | 0.071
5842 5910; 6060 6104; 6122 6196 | -0.111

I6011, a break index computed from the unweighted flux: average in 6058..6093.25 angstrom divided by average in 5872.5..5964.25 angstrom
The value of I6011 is 1.11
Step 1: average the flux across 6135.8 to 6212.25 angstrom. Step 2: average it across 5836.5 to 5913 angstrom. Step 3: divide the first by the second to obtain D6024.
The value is 0.95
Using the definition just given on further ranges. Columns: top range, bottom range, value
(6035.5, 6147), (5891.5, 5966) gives 1.09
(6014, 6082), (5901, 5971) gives 1.09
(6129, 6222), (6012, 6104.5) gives 0.91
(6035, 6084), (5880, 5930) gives 1.12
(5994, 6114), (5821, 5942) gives 1.06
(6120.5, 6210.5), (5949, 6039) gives 0.94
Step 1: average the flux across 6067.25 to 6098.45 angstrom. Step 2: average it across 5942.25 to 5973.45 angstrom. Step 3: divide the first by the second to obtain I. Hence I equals 1.13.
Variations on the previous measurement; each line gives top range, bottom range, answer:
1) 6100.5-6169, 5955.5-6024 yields 0.94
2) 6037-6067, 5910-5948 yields 1.14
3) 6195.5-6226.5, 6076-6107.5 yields 0.94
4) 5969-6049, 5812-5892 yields 1.02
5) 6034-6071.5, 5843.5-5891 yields 1.08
